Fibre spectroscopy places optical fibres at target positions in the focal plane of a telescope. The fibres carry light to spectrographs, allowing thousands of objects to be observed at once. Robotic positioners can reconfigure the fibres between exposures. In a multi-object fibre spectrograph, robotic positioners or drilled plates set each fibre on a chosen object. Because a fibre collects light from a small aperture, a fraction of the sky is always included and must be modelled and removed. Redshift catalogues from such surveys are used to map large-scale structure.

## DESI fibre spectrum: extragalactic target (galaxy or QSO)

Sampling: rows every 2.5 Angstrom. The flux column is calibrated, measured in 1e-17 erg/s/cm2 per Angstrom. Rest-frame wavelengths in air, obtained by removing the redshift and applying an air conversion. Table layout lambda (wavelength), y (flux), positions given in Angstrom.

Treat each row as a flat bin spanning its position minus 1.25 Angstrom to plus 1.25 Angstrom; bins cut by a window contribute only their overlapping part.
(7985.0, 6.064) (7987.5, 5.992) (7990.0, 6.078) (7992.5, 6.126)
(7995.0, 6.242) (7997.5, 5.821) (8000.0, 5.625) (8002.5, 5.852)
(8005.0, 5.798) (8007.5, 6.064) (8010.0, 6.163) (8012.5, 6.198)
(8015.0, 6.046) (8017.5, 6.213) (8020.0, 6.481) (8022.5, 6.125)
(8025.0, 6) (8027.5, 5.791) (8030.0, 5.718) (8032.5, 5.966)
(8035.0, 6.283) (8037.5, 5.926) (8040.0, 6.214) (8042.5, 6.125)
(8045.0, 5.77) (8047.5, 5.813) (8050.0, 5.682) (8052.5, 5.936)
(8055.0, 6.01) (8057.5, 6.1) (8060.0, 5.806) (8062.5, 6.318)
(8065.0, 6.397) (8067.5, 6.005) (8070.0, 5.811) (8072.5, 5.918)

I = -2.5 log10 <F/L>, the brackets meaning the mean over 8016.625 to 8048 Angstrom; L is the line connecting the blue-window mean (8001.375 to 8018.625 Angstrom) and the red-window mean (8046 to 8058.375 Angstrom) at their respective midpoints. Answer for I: -0.01 mag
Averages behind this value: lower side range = 6.05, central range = 6.04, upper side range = 5.9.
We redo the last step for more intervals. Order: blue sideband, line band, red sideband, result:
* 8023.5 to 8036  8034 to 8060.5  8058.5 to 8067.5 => 0.015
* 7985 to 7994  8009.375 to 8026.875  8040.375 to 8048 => -0.028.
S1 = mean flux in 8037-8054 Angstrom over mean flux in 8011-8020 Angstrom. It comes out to 1.0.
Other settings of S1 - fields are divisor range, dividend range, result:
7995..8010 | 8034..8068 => 1.02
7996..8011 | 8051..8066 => 1.03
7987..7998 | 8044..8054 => 0.96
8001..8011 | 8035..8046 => 1.02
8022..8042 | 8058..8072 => 1.01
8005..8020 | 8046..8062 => 0.96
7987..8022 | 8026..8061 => 0.98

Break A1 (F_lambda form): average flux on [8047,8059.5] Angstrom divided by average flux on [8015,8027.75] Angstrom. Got 0.96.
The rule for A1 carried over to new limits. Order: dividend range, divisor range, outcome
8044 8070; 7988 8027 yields 0.99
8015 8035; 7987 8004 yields 1.02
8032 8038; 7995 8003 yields 1.04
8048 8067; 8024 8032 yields 1.03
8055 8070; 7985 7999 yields 1.01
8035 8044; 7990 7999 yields 1.01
